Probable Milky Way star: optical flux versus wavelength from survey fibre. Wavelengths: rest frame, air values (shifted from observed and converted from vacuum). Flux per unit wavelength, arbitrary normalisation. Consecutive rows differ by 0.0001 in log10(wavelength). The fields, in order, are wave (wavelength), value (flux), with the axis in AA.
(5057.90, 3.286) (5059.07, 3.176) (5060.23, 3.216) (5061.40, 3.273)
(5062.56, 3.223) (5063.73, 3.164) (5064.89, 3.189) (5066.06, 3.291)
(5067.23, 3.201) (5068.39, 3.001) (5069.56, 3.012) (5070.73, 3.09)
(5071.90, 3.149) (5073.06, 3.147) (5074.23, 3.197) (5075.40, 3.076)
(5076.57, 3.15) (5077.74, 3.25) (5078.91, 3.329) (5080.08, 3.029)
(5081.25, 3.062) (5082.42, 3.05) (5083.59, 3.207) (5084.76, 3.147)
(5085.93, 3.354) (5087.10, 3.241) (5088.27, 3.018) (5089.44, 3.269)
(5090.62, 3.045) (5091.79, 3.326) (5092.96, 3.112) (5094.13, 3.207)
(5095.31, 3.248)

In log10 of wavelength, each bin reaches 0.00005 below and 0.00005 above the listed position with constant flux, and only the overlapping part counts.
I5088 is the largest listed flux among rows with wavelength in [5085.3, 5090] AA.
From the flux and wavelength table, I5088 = 3.354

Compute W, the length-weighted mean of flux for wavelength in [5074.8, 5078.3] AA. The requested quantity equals 3.15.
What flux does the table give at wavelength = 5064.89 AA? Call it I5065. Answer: 3.189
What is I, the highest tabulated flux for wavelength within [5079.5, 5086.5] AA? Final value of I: 3.354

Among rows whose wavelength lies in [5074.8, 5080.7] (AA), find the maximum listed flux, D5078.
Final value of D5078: 3.329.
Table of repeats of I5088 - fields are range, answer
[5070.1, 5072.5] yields 3.149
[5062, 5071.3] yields 3.291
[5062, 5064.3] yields 3.223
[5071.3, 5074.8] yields 3.197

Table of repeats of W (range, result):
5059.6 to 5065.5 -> 3.22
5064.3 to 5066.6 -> 3.24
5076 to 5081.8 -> 3.16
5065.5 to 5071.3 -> 3.12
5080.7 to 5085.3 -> 3.12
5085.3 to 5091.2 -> 3.18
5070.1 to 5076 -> 3.13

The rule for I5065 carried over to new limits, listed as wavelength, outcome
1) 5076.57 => 3.15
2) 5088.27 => 3.018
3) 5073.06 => 3.147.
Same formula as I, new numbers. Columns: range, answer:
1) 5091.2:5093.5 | 3.326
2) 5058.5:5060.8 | 3.216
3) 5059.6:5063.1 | 3.273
